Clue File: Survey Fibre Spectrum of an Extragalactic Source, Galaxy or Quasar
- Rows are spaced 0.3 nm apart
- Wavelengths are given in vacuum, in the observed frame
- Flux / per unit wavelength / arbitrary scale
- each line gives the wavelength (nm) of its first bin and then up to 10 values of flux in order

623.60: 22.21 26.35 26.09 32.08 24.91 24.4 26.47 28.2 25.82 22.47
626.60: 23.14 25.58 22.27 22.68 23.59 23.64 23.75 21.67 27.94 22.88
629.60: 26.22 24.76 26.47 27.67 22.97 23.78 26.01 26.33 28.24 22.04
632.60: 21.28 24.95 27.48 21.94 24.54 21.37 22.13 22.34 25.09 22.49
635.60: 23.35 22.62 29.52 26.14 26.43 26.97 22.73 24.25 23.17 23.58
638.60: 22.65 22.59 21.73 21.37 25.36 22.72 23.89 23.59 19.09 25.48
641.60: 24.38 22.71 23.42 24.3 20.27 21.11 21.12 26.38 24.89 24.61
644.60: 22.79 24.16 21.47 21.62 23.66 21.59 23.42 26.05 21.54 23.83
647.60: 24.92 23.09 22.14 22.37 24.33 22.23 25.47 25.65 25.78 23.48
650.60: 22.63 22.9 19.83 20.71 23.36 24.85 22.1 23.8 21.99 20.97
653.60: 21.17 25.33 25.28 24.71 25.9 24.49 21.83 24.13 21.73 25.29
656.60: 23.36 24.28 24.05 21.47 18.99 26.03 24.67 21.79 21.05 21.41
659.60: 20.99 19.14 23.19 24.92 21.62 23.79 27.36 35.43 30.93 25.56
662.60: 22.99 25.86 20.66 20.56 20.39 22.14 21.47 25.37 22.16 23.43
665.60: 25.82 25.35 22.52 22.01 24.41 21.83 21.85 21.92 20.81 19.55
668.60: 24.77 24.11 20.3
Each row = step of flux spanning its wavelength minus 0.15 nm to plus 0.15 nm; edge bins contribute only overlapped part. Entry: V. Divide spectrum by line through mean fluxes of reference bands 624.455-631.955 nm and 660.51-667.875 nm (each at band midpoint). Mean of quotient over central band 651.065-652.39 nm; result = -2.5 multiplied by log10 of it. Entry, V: 0.10 mag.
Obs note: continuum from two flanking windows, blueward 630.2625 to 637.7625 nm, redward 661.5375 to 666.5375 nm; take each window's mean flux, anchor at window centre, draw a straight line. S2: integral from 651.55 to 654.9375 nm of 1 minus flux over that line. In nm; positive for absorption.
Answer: 0.13 nm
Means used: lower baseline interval 24.5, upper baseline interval 24.3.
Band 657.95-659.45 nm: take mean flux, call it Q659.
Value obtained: 23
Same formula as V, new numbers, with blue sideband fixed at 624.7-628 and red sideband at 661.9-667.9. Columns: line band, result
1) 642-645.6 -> 0.042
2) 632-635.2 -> 0.033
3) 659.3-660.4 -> 0.103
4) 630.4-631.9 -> -0.045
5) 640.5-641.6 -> 0.047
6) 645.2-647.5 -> 0.038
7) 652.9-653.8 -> 0.100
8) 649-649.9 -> -0.040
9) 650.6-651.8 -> 0.101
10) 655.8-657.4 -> -0.007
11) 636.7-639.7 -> 0.027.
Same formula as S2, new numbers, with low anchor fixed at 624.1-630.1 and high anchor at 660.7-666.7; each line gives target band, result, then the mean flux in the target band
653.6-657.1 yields 0.052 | 24.1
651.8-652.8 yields 0.039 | 23.5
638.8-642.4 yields 0.240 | 23.1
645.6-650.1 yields 0.161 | 23.7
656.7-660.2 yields 0.309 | 22.2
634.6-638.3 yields 0.028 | 24.6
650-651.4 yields 0.113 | 22.5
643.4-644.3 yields -0.003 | 24.7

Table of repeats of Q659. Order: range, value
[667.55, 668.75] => 21.8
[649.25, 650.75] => 24.6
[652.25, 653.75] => 22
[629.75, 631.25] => 25.1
